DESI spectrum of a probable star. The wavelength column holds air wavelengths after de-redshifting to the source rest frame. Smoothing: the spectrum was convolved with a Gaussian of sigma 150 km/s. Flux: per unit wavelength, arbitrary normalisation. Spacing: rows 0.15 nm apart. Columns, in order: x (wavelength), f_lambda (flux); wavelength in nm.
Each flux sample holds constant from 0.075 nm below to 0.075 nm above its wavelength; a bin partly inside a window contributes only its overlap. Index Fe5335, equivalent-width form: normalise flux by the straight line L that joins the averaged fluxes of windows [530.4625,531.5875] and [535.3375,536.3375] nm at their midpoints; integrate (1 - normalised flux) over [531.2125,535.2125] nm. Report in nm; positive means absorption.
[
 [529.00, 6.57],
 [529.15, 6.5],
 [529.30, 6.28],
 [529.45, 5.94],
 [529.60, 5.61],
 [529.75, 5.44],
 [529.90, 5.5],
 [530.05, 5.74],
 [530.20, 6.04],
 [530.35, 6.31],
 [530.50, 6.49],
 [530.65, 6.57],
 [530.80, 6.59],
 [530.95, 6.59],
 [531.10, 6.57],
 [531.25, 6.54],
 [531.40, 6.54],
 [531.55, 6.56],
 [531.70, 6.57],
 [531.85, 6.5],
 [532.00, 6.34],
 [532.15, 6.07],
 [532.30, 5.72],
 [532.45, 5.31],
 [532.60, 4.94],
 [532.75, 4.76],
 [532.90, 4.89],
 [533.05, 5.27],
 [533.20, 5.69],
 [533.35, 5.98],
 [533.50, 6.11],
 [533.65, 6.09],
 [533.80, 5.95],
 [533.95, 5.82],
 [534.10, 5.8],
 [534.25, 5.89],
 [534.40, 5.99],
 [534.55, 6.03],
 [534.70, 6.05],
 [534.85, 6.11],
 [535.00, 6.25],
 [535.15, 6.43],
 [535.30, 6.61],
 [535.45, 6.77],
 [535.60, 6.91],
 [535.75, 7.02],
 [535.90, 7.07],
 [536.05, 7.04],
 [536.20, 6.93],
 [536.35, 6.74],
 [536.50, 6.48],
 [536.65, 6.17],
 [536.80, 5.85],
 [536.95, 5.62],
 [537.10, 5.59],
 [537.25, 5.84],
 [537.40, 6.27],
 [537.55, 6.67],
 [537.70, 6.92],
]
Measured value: 0.48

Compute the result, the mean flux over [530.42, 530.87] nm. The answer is 6.55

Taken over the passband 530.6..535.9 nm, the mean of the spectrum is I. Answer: 6.12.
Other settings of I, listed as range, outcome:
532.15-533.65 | 5.48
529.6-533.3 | 5.97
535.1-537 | 6.6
